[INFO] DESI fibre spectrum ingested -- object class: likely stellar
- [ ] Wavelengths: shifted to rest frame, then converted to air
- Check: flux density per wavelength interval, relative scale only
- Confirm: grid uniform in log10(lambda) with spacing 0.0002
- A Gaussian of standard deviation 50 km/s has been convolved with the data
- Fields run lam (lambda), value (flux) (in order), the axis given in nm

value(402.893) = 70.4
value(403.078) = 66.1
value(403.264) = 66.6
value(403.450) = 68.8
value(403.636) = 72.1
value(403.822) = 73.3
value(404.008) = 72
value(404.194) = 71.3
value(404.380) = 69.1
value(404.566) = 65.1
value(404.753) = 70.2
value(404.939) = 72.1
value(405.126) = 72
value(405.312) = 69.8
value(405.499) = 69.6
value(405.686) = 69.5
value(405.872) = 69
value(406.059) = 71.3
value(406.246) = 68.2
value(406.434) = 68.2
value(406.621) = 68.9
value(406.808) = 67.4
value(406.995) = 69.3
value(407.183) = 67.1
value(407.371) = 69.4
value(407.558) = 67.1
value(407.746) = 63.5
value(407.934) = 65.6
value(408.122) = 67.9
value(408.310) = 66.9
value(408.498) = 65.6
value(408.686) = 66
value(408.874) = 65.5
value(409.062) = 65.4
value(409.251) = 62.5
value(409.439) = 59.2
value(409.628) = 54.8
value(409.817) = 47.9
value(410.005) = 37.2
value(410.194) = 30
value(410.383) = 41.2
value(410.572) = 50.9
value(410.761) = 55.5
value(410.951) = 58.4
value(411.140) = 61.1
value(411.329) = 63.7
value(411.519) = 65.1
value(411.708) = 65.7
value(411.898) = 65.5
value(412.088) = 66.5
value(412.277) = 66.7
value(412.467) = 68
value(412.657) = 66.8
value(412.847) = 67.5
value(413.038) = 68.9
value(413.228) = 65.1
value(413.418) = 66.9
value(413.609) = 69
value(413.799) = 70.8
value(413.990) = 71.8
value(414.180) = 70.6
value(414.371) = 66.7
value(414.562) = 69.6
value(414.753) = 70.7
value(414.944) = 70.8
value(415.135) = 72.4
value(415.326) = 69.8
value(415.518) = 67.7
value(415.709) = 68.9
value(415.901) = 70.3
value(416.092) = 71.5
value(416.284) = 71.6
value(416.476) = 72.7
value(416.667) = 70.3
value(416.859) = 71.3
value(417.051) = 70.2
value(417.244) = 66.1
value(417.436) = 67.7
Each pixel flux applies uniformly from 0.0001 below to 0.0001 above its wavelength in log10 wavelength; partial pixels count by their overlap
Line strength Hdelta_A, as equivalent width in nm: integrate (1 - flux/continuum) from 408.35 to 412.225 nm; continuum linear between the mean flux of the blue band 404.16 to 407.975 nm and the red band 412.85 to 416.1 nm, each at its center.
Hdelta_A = 0.64 nm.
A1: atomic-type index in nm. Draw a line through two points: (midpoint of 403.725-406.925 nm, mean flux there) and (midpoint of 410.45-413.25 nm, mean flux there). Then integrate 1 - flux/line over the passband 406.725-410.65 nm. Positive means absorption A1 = 0.421 nm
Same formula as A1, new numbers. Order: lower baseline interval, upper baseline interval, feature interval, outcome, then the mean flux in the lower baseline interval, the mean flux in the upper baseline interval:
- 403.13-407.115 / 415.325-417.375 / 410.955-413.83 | 0.15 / 69.6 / 70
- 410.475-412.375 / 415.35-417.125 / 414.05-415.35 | -0.05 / 61.9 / 70.5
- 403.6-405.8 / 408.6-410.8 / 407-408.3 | -0.15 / 70.5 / 52.9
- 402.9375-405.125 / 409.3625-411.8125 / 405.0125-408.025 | -0.24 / 69.8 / 53.1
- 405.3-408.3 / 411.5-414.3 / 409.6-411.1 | 0.46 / 68.1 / 67.7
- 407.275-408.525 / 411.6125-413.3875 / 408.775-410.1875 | 0.26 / 66.6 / 66.8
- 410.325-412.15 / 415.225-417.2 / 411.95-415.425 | -0.21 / 59.6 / 70.3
